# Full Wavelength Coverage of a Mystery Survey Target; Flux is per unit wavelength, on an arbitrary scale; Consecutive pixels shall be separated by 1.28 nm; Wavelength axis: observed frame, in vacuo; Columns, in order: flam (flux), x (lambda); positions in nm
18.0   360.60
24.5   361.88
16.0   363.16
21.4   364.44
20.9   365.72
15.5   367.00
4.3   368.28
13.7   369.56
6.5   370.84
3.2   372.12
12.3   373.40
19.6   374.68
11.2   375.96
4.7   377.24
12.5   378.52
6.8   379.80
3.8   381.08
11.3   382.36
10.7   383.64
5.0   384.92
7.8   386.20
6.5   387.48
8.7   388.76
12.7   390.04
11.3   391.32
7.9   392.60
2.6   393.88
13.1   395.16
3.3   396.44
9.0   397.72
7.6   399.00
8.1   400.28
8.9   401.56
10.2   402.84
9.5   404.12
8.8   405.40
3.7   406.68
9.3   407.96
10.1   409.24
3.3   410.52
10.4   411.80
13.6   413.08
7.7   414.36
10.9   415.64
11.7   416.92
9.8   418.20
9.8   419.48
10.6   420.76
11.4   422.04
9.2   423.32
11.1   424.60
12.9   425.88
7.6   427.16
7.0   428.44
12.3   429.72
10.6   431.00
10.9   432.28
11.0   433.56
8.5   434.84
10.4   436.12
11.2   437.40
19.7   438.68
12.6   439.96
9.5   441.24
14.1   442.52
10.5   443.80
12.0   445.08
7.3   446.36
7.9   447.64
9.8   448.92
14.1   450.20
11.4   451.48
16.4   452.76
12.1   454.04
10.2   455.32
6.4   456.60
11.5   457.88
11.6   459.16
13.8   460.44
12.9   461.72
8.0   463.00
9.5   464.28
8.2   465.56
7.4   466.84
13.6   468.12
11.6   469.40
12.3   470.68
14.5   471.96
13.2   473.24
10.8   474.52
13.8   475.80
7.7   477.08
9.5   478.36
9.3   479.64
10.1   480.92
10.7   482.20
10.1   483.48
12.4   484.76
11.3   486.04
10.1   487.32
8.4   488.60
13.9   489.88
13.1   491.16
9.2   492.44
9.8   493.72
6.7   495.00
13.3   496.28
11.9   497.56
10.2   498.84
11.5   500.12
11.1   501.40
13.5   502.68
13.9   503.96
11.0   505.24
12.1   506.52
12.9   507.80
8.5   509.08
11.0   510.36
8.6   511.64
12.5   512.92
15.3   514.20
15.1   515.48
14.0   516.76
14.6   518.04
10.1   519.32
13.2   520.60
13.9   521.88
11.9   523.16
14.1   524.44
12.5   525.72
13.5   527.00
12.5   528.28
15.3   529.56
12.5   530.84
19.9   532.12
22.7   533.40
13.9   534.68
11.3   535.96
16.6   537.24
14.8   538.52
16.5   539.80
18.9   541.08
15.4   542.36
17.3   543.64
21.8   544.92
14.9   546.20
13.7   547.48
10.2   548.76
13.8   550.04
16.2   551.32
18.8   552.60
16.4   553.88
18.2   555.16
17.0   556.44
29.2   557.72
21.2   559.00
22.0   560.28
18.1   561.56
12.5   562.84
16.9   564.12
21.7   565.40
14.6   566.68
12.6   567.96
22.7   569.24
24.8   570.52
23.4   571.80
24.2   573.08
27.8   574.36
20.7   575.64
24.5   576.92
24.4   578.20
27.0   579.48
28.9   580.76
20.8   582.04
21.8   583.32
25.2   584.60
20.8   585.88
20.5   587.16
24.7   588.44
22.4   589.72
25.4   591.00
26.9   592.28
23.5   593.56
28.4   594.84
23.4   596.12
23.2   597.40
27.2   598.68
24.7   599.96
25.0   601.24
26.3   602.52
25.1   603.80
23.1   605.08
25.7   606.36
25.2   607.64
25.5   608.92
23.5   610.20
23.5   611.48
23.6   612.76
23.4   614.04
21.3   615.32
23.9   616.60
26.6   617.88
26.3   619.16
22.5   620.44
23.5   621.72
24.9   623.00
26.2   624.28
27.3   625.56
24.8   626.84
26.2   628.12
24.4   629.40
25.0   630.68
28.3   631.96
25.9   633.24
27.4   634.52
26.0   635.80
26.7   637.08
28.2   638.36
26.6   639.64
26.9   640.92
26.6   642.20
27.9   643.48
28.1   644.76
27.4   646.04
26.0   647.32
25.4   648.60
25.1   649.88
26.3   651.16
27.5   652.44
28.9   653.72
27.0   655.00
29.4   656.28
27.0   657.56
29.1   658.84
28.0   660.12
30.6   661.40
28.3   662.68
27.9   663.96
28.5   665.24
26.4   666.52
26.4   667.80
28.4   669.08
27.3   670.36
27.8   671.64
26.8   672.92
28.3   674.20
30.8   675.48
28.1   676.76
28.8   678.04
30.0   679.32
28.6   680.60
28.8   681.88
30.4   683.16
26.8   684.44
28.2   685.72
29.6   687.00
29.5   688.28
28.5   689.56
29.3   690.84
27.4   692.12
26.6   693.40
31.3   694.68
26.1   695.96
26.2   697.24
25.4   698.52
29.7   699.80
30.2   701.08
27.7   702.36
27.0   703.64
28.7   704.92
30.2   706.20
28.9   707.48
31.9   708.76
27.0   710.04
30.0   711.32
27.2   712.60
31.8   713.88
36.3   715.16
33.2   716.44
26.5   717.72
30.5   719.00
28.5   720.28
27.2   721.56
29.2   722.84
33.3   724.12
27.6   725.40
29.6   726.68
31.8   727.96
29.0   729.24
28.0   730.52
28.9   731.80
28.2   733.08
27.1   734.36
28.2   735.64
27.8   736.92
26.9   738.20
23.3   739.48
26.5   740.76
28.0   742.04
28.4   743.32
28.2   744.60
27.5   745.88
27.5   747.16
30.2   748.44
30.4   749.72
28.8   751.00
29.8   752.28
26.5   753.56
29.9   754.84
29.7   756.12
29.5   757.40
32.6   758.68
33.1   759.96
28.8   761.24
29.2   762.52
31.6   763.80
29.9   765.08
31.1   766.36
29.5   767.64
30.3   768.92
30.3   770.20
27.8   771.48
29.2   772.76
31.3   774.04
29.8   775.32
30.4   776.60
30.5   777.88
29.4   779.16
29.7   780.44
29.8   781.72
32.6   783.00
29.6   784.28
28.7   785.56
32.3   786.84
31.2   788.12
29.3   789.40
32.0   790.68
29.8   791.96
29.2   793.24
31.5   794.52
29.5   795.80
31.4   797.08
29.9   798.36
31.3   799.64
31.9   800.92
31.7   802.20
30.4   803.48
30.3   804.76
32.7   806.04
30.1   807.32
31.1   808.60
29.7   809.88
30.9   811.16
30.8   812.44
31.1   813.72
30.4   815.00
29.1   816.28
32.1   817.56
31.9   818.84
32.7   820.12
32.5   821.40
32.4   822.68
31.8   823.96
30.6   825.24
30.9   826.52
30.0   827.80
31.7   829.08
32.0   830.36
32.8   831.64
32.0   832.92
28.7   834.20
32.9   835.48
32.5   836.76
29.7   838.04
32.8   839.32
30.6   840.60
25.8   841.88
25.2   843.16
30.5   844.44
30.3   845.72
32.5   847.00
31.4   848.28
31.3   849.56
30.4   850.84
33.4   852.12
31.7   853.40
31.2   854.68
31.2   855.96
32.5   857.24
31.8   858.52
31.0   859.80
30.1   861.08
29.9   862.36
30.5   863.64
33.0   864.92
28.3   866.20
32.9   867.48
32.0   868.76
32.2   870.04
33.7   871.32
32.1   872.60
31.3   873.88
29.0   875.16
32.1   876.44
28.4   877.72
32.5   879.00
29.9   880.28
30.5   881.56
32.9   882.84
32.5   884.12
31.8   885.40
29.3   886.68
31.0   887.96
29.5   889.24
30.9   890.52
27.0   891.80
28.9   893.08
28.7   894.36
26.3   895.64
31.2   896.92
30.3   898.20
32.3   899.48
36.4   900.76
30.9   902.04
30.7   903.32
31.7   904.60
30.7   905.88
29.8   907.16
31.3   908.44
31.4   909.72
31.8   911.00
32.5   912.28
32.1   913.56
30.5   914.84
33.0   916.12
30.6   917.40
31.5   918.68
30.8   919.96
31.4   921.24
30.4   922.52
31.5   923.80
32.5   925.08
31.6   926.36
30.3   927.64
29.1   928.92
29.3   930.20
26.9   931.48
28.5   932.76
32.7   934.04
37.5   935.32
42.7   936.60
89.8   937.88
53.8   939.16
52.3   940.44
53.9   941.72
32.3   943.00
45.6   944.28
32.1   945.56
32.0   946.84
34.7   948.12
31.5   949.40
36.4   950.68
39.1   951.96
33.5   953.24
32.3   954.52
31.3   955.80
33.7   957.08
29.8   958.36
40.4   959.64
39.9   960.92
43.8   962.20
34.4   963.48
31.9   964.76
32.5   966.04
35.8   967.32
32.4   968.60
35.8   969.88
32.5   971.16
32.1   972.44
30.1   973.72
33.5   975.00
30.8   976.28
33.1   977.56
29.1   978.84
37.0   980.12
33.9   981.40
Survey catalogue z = 0.429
